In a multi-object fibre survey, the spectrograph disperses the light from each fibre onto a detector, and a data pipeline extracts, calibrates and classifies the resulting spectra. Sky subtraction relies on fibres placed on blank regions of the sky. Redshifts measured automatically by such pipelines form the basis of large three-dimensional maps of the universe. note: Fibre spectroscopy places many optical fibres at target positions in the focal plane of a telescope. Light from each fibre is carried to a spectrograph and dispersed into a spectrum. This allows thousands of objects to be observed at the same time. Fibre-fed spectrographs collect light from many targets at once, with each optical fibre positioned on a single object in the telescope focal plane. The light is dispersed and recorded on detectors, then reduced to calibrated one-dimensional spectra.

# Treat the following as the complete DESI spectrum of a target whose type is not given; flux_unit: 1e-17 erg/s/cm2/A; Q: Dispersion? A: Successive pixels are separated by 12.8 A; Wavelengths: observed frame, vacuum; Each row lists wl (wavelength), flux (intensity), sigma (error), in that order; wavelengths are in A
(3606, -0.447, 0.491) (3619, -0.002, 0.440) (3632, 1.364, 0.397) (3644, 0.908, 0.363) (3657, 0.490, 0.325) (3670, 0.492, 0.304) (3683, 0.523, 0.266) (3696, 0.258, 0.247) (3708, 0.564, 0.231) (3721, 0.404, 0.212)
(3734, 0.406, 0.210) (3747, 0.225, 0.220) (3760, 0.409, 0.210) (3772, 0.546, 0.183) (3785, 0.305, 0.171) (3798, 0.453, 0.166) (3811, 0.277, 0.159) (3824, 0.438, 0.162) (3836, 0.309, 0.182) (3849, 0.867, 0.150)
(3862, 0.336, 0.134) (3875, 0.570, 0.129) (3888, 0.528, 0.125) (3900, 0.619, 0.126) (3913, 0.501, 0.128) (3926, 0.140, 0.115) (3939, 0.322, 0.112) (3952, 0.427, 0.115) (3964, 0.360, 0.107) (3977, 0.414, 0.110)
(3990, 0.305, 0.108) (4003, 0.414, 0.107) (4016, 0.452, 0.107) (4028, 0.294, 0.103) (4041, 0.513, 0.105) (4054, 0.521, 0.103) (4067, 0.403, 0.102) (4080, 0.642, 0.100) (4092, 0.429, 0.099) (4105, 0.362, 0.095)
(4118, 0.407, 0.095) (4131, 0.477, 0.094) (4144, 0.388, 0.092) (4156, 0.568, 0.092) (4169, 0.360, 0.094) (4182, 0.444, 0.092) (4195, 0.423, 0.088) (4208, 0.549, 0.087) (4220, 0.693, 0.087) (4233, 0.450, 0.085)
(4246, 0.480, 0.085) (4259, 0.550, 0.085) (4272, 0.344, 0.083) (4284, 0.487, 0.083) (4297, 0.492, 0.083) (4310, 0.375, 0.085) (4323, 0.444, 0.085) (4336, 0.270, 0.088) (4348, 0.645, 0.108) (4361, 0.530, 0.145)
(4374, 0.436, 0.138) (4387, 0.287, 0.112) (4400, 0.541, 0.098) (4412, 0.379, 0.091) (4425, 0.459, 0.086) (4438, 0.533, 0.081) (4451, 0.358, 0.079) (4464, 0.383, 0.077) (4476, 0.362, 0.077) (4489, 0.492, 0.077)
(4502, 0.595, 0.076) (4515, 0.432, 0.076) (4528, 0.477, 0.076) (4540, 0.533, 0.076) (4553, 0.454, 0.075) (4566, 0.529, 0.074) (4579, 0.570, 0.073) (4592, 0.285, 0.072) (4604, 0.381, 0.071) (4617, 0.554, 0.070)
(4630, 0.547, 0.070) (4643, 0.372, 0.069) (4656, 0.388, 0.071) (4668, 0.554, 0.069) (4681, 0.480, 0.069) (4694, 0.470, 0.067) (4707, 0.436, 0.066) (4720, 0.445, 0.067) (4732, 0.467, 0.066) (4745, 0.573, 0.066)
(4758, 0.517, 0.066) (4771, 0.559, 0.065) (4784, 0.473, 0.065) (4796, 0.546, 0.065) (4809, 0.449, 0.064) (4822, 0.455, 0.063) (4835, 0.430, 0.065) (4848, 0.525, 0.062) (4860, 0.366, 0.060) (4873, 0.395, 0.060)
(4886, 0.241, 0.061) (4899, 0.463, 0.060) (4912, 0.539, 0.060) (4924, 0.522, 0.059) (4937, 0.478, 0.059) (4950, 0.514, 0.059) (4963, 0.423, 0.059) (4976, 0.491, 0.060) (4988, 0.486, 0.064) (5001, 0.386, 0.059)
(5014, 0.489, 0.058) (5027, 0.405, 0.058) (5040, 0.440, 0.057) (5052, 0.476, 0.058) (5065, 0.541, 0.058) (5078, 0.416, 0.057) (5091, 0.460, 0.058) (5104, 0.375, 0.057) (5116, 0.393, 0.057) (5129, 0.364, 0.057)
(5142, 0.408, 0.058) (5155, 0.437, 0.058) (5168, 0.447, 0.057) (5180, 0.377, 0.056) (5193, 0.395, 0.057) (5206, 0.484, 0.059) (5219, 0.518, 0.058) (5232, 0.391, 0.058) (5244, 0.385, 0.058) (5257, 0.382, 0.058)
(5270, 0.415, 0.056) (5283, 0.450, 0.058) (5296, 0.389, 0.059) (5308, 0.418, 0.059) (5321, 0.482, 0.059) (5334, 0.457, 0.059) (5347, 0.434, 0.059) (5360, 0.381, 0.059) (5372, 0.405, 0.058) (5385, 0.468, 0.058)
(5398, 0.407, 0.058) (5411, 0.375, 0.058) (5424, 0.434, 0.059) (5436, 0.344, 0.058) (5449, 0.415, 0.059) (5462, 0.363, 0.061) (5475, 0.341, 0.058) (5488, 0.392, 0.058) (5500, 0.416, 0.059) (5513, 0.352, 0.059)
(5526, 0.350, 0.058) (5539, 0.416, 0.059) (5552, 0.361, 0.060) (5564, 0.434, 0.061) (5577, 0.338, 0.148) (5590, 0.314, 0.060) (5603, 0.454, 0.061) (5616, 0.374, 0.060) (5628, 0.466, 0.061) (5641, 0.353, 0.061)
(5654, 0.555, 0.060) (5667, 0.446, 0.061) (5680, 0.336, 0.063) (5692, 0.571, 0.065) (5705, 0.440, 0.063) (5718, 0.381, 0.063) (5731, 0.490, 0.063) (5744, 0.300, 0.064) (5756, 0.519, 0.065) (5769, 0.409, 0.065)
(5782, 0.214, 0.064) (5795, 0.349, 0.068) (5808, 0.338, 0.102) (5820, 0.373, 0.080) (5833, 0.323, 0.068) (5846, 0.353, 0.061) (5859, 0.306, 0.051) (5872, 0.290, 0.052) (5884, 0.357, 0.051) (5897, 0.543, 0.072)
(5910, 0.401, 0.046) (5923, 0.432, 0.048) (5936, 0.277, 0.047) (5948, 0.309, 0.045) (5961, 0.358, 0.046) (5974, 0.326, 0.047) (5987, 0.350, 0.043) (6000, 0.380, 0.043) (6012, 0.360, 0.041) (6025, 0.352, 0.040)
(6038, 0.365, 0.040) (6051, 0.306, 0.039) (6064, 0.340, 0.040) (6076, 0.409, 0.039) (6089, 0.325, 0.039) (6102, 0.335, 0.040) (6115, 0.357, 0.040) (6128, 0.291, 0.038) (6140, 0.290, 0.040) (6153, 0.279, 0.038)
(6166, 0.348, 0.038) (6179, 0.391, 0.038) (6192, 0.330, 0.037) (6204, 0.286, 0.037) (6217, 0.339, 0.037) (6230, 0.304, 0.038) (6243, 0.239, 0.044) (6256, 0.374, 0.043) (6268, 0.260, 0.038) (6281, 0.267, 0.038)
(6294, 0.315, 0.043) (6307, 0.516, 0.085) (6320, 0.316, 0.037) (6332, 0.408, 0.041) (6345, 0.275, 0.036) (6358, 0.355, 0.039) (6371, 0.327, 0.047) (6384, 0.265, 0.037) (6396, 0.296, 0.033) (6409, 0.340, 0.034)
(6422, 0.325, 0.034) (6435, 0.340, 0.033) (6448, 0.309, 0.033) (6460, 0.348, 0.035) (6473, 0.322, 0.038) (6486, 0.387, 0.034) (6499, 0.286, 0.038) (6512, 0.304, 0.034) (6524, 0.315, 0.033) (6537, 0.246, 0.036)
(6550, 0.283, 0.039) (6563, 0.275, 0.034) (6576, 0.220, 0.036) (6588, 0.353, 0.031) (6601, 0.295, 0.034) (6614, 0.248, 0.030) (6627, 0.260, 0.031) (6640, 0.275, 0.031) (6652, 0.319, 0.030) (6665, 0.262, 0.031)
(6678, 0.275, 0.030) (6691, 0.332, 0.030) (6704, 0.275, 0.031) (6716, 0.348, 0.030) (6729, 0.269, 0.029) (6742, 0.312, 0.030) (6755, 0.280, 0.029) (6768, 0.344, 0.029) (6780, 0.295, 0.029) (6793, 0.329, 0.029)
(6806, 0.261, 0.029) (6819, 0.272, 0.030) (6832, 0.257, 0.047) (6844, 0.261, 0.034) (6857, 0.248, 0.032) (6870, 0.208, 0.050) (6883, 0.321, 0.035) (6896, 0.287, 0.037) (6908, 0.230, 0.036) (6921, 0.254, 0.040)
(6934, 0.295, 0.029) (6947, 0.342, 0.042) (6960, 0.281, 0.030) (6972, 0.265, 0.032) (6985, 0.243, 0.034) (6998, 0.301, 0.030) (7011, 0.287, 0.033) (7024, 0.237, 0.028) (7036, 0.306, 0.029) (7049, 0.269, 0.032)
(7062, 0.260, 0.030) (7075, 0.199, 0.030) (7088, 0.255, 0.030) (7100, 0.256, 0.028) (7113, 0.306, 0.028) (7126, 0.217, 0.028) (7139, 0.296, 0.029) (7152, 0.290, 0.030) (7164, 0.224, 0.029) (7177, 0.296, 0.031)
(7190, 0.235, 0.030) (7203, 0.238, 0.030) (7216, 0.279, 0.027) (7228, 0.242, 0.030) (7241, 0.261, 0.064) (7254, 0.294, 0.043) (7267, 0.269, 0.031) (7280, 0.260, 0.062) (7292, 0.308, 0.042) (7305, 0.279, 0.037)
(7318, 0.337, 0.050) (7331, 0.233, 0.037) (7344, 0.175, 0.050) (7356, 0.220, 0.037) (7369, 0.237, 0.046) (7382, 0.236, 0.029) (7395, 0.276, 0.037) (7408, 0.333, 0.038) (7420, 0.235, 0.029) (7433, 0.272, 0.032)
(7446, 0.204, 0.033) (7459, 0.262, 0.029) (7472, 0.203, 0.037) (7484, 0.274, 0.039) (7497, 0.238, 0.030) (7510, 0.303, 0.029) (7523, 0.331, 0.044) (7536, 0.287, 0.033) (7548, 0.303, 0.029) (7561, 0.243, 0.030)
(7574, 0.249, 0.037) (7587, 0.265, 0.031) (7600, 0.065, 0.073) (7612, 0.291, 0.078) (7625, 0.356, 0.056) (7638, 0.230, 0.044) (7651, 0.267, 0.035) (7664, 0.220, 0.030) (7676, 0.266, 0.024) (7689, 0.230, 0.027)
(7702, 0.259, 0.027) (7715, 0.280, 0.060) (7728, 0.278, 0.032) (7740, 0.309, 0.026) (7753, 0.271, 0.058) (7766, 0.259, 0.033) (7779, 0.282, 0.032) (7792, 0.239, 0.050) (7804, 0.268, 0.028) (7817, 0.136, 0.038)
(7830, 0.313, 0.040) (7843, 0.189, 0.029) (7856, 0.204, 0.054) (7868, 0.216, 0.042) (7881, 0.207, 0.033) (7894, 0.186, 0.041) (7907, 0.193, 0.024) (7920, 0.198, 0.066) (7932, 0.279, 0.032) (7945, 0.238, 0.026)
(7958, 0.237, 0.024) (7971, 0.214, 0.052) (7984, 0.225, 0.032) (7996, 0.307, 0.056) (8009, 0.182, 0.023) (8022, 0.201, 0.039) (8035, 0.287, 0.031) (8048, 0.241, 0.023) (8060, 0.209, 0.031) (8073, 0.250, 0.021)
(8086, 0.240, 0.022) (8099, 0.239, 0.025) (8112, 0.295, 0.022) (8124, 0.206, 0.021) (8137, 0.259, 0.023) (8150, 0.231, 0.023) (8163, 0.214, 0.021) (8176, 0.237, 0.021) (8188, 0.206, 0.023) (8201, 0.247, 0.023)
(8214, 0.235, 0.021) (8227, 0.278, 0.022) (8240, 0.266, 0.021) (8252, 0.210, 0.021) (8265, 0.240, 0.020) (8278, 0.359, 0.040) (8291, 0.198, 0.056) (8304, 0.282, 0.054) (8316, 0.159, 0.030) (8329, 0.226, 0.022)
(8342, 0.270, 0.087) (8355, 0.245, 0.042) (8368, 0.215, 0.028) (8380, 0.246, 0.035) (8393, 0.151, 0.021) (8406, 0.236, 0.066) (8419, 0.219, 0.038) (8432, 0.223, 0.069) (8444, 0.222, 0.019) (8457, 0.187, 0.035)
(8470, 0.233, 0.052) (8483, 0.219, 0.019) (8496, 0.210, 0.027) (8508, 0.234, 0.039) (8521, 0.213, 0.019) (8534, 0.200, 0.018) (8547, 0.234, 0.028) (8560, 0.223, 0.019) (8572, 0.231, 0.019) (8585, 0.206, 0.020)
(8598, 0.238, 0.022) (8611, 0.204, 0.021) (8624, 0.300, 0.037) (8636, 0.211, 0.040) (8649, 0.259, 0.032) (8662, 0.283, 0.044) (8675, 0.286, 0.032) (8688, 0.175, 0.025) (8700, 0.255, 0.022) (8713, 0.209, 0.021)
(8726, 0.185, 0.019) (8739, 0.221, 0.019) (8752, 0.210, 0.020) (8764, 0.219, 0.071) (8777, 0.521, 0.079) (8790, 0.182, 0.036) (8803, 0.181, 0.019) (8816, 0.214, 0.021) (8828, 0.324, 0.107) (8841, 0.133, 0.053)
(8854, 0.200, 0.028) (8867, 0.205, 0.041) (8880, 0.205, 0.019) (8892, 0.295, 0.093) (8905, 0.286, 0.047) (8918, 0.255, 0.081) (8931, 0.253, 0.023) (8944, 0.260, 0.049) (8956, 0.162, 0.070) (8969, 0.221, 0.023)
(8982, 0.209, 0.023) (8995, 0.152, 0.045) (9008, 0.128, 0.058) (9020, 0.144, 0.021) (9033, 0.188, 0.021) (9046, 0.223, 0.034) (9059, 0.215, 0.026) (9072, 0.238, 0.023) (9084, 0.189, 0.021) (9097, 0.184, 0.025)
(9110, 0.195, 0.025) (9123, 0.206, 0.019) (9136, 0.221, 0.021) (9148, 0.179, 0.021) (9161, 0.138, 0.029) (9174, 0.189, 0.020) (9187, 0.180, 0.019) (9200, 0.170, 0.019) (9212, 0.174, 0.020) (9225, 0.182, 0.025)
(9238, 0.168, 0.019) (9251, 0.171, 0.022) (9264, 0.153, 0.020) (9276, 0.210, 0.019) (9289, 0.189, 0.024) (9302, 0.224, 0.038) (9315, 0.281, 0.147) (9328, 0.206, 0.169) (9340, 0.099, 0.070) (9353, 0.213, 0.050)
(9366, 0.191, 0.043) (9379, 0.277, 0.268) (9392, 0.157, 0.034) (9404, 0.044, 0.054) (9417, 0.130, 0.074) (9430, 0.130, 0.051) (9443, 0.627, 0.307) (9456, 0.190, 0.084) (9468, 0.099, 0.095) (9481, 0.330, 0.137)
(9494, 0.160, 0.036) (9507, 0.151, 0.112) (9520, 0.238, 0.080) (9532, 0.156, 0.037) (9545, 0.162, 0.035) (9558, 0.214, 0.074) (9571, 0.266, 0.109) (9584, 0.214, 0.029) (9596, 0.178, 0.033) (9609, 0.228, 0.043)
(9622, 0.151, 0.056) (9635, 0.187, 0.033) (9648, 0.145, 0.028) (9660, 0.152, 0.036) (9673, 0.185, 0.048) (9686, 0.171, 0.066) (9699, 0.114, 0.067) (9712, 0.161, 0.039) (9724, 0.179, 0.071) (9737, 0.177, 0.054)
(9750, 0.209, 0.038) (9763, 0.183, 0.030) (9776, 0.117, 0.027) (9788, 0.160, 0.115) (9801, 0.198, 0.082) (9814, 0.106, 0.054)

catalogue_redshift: 0.55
